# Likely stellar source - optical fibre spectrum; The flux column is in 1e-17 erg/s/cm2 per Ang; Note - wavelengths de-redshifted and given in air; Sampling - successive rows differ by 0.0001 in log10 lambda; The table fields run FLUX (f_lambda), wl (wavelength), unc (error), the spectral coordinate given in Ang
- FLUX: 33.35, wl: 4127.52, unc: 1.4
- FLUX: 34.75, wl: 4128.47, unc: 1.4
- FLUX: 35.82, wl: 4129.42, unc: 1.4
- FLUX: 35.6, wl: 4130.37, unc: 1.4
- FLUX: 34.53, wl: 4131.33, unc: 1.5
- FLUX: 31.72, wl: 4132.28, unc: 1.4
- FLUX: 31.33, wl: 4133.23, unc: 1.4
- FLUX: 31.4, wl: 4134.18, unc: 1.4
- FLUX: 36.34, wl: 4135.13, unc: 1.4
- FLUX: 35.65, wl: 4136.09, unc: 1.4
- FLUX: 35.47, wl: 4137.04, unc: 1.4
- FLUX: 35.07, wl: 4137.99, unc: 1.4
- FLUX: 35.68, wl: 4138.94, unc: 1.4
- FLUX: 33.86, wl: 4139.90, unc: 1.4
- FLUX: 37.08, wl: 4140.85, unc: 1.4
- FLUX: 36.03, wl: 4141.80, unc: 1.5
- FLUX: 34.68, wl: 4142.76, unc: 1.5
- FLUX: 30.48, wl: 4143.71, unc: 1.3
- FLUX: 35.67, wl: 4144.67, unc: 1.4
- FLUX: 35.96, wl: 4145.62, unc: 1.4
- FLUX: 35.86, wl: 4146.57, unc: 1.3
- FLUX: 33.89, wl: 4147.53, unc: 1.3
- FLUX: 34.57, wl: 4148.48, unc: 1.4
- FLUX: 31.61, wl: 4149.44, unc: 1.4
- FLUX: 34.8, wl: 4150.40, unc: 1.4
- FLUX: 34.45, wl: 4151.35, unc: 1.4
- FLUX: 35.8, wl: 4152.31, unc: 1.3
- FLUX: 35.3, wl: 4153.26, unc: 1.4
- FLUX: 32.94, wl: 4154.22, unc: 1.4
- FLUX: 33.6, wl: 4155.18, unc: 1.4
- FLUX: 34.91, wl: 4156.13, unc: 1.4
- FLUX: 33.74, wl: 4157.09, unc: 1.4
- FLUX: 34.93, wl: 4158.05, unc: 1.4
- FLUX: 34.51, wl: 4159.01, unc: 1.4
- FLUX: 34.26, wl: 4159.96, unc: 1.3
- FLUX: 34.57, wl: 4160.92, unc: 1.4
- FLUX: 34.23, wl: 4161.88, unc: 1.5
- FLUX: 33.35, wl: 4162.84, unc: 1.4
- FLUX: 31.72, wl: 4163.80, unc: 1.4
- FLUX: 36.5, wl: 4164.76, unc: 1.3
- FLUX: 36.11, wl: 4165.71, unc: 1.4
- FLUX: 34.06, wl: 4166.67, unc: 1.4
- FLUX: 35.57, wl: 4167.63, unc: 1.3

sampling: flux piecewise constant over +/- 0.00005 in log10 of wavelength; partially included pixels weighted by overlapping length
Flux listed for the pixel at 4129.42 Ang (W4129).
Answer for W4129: 35.82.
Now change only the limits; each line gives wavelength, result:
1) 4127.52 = 33.35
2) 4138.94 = 35.68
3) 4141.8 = 36.03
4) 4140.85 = 37.08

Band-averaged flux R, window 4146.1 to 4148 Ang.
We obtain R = 34.8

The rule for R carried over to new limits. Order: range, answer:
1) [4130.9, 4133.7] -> 32.5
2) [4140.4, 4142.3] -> 36.5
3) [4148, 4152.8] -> 34.3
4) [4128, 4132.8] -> 34.4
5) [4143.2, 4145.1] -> 33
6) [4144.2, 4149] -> 35.2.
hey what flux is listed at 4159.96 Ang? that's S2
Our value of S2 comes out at 34.26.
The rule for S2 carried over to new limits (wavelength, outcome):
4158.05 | 34.93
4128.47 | 34.75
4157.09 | 33.74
